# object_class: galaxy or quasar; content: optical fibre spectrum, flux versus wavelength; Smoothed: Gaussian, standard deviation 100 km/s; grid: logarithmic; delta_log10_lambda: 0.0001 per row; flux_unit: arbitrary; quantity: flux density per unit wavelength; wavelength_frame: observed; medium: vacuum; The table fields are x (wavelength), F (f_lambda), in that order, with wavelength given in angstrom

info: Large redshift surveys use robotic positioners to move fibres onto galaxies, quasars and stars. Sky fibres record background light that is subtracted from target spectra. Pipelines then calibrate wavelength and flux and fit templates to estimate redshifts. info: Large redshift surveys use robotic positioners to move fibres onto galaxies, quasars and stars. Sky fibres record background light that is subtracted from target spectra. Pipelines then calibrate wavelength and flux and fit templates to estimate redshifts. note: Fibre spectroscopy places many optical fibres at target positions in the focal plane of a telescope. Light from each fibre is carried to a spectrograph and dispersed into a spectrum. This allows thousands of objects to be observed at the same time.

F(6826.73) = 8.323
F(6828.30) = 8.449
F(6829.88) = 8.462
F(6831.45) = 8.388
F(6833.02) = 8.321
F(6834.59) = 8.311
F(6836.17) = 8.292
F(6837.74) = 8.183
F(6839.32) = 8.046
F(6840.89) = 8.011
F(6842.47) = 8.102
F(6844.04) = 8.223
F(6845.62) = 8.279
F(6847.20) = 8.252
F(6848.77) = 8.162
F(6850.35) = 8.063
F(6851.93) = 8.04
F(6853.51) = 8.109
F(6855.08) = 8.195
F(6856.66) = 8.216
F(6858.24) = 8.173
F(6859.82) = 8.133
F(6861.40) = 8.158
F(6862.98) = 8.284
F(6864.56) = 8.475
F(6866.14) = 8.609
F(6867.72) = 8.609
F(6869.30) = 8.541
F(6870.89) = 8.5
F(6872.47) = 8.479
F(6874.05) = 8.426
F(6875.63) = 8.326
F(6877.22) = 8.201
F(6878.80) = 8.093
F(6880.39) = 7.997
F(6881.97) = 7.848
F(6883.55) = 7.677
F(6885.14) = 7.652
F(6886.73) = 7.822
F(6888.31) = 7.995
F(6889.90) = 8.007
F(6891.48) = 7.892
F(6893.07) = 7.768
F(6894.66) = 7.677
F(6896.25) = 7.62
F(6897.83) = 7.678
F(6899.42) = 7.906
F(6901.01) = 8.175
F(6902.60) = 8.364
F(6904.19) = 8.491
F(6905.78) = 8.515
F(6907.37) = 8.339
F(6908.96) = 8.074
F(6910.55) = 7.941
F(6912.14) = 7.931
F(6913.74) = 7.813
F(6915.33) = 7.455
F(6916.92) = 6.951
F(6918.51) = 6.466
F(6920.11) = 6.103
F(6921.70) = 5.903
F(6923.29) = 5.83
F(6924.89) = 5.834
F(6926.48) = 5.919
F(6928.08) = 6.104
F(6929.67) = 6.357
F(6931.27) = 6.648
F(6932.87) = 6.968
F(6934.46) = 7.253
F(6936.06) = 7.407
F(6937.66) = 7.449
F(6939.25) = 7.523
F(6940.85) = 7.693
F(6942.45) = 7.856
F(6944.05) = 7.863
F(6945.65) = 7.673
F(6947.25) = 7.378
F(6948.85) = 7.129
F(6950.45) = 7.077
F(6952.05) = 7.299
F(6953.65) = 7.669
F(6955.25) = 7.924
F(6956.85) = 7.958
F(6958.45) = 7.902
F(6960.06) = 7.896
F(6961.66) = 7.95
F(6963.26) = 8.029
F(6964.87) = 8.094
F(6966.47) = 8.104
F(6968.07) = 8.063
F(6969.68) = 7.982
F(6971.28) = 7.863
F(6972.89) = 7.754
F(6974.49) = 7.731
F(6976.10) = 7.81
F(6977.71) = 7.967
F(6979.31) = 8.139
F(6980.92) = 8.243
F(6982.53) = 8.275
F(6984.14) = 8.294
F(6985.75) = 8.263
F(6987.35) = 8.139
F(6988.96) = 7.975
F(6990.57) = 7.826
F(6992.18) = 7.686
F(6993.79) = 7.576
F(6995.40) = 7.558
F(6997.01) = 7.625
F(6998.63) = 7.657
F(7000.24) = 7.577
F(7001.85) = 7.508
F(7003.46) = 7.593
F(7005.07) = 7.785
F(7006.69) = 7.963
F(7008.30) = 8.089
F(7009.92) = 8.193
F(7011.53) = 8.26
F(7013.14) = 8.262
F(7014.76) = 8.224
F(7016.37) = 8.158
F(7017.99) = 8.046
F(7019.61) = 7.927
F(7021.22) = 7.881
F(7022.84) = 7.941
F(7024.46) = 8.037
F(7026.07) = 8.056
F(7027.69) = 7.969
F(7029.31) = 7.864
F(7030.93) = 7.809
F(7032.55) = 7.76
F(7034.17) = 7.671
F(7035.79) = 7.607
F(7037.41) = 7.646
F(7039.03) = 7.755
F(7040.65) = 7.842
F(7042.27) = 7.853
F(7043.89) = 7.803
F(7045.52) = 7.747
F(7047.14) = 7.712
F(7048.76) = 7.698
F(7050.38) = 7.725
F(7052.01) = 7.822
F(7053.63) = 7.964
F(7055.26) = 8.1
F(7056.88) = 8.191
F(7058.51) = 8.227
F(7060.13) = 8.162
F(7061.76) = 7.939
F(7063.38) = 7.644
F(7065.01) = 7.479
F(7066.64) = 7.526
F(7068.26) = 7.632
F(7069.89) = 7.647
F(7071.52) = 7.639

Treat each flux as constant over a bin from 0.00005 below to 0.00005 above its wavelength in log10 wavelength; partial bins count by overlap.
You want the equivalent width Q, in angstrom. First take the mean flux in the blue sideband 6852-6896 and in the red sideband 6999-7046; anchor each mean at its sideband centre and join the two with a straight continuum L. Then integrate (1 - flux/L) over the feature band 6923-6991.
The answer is 3.6 angstrom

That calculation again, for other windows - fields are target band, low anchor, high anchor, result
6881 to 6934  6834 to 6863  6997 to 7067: 4.5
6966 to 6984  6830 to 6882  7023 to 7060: 0.0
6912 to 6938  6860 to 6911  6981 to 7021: 4.4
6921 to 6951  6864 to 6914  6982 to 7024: 4.1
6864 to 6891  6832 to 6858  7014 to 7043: -0.2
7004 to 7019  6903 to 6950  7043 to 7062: -0.8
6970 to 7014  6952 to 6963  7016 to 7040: -0.3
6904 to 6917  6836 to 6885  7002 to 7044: 0.2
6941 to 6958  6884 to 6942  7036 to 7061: -0.2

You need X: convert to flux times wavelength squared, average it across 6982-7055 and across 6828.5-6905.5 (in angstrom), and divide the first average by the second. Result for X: 1.0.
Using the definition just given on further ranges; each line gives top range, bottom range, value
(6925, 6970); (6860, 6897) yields 0.94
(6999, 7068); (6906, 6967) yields 1.11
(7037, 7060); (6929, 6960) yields 1.09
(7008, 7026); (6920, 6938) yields 1.28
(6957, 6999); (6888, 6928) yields 1.09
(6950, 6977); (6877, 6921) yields 1.03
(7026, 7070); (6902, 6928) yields 1.13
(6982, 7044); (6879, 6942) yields 1.10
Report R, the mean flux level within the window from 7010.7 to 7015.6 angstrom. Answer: 8.26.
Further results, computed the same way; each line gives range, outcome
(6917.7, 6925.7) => 6.03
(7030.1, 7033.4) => 7.78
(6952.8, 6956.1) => 7.8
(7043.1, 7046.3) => 7.76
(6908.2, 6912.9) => 7.99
